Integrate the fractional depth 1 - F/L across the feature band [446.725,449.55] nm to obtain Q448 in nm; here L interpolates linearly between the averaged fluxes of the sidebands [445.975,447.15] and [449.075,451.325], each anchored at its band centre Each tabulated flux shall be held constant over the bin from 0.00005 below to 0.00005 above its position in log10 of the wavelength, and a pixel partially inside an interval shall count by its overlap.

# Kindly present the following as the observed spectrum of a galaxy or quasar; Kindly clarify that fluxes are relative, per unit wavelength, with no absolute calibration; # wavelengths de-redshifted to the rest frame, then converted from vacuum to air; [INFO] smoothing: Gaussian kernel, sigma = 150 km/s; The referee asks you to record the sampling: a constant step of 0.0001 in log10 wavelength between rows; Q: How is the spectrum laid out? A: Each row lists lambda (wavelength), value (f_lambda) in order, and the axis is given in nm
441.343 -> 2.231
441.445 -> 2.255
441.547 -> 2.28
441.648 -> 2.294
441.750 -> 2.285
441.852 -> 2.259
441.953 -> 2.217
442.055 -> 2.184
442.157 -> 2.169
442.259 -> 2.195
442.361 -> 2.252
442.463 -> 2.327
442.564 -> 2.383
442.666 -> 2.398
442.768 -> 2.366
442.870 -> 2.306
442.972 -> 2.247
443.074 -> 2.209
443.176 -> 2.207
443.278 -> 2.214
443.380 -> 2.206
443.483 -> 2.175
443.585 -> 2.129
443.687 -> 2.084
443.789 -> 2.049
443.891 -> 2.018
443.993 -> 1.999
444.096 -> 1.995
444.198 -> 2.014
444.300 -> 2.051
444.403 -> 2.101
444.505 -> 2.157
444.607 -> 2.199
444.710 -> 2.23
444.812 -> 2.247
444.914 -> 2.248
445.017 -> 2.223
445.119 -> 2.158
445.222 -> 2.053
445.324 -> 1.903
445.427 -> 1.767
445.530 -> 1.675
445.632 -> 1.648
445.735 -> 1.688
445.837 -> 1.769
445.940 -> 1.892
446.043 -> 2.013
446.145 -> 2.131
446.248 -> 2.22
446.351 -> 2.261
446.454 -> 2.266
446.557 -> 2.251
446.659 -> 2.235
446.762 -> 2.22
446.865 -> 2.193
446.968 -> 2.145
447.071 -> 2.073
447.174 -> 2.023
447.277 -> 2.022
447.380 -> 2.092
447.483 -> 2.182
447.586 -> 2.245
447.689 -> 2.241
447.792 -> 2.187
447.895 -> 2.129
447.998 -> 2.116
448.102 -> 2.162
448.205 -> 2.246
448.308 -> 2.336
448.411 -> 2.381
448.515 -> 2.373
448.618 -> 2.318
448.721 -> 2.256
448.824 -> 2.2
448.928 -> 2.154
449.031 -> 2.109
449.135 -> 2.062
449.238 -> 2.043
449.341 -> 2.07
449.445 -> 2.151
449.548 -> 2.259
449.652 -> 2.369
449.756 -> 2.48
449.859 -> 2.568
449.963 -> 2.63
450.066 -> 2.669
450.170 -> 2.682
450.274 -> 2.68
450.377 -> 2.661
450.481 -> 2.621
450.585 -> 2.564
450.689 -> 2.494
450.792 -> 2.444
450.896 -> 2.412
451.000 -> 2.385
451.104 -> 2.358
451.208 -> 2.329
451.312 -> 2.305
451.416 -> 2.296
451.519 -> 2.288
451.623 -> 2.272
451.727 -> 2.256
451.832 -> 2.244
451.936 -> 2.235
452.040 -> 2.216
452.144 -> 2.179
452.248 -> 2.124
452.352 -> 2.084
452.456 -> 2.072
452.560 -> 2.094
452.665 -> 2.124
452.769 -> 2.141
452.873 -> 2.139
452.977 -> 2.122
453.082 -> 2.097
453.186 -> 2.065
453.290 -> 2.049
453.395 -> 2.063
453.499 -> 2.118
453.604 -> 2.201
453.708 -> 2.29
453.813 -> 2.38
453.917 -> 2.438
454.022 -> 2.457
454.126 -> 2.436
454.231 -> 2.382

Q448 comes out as 0.13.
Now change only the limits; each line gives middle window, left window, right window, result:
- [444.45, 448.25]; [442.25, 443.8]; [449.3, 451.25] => 0.40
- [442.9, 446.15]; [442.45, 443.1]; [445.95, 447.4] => 0.28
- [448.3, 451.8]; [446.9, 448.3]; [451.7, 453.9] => -0.34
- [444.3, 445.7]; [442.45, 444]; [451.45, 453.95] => 0.10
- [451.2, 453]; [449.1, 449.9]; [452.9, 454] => 0.01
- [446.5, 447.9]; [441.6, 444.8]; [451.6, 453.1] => 0.01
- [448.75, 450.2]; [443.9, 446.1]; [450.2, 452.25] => -0.02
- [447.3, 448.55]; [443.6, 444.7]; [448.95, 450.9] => 0.04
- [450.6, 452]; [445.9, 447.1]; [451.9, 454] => -0.11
